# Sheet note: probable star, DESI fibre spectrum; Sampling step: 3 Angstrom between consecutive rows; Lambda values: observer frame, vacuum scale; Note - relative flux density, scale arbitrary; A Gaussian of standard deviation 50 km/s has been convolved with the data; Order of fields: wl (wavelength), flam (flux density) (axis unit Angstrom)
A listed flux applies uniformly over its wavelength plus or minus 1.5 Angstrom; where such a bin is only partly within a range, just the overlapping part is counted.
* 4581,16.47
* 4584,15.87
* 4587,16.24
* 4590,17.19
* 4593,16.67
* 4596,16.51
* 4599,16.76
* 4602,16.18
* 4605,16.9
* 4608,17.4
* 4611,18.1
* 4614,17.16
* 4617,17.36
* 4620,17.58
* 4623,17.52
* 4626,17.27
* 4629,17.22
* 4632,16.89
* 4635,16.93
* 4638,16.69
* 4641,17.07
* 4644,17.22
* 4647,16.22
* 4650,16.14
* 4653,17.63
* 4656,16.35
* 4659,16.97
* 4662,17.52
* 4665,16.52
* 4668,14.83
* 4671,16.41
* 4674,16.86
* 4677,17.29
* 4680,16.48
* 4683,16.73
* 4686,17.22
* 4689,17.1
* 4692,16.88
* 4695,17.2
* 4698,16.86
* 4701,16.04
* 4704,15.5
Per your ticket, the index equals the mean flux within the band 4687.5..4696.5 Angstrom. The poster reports 17.1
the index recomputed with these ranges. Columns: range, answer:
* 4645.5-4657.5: 16.6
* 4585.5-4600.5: 16.7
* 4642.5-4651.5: 16.5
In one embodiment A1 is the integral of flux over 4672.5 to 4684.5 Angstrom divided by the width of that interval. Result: 16.8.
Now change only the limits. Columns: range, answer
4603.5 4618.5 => 17.4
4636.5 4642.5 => 16.9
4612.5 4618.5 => 17.3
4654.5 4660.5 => 16.7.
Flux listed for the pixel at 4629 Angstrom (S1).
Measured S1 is 17.22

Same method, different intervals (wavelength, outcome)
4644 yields 17.22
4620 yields 17.58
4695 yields 17.2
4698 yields 16.86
